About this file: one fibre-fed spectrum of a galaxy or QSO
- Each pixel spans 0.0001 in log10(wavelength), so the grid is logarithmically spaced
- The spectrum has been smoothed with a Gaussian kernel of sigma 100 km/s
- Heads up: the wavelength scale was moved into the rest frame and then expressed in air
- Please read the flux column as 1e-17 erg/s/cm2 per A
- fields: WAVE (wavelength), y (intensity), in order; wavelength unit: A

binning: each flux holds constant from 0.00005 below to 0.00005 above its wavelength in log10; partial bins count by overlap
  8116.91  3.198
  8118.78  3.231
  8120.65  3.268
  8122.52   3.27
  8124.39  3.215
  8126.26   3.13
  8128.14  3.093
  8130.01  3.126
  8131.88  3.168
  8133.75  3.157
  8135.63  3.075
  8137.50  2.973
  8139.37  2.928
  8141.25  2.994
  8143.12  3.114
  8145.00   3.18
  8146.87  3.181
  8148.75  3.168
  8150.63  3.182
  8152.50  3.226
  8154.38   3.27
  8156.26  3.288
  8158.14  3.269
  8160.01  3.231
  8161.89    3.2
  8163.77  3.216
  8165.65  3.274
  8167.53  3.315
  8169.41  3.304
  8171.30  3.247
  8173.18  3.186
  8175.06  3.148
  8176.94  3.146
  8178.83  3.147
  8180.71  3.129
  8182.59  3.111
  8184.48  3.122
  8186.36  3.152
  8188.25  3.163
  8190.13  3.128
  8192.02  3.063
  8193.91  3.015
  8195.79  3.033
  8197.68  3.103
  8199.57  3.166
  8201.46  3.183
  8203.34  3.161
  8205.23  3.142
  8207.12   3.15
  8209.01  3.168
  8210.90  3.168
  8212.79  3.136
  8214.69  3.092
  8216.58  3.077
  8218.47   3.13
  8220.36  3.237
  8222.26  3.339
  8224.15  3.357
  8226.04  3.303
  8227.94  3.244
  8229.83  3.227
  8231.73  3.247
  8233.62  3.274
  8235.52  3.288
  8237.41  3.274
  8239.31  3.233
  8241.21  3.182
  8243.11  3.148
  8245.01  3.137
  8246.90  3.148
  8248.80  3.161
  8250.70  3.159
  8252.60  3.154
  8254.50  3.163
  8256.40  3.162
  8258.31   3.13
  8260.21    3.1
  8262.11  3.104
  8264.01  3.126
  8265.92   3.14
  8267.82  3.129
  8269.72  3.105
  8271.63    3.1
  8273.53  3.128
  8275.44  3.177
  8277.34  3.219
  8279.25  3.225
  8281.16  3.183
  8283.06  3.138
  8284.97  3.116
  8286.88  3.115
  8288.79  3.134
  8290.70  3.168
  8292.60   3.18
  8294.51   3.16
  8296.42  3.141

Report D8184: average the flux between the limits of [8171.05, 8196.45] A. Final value 3.13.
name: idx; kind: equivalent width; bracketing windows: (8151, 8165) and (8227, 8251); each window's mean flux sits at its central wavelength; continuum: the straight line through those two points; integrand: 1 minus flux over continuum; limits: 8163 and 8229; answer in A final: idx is 1.1 A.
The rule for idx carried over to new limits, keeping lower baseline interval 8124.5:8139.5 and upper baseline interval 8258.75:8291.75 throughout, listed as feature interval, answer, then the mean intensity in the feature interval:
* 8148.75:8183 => -1.2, 3.22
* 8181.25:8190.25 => -0.1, 3.14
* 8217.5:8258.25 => -1.1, 3.22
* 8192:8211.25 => 0.0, 3.13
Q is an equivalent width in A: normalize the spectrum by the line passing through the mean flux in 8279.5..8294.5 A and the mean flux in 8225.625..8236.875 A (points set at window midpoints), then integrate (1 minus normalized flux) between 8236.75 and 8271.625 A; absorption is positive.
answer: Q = 0.7 A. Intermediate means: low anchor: 3.26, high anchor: 3.15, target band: 3.15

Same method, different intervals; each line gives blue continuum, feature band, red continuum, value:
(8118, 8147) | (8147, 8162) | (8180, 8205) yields -0.5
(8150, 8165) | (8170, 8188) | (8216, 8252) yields 0.4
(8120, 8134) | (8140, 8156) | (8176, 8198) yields -0.1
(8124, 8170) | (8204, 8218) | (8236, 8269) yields 0.1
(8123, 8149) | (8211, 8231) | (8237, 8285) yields -0.5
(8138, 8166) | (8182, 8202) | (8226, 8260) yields 0.5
